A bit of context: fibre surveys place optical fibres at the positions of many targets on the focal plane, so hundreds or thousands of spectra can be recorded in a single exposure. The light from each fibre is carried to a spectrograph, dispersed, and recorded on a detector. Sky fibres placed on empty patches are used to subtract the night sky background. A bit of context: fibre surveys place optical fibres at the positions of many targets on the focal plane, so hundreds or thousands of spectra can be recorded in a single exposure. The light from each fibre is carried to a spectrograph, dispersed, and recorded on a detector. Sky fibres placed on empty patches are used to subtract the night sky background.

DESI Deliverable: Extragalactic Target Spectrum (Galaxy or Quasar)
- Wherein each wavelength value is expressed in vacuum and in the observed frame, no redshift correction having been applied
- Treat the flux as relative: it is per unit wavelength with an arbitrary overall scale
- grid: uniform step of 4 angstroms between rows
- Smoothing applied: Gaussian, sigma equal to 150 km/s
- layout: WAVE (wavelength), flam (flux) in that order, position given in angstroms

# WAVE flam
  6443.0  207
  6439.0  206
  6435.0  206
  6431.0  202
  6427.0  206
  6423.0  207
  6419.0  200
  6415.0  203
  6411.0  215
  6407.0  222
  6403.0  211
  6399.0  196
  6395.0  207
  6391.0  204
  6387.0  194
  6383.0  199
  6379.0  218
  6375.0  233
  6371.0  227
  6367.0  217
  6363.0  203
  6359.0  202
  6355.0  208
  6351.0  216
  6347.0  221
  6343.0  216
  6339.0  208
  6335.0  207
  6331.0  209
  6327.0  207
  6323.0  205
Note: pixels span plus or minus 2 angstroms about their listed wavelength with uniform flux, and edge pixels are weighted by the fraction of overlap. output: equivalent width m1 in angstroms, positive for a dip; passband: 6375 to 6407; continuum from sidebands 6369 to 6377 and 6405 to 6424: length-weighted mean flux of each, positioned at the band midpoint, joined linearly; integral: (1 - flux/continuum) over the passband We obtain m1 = 2.03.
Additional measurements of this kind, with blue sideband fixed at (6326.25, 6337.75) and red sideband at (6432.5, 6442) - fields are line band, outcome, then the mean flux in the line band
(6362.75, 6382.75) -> -1.2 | 219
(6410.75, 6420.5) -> 0.1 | 205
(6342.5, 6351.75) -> -0.5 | 218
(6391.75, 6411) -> -0.3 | 209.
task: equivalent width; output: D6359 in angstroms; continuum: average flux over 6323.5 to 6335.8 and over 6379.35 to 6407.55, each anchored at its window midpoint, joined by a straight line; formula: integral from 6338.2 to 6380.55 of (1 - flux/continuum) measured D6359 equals -1.9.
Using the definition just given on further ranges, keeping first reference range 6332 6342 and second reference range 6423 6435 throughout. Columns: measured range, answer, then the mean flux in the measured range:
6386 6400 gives 0.4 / 201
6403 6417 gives -0.5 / 213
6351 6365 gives 0.1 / 206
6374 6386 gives -0.4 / 213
